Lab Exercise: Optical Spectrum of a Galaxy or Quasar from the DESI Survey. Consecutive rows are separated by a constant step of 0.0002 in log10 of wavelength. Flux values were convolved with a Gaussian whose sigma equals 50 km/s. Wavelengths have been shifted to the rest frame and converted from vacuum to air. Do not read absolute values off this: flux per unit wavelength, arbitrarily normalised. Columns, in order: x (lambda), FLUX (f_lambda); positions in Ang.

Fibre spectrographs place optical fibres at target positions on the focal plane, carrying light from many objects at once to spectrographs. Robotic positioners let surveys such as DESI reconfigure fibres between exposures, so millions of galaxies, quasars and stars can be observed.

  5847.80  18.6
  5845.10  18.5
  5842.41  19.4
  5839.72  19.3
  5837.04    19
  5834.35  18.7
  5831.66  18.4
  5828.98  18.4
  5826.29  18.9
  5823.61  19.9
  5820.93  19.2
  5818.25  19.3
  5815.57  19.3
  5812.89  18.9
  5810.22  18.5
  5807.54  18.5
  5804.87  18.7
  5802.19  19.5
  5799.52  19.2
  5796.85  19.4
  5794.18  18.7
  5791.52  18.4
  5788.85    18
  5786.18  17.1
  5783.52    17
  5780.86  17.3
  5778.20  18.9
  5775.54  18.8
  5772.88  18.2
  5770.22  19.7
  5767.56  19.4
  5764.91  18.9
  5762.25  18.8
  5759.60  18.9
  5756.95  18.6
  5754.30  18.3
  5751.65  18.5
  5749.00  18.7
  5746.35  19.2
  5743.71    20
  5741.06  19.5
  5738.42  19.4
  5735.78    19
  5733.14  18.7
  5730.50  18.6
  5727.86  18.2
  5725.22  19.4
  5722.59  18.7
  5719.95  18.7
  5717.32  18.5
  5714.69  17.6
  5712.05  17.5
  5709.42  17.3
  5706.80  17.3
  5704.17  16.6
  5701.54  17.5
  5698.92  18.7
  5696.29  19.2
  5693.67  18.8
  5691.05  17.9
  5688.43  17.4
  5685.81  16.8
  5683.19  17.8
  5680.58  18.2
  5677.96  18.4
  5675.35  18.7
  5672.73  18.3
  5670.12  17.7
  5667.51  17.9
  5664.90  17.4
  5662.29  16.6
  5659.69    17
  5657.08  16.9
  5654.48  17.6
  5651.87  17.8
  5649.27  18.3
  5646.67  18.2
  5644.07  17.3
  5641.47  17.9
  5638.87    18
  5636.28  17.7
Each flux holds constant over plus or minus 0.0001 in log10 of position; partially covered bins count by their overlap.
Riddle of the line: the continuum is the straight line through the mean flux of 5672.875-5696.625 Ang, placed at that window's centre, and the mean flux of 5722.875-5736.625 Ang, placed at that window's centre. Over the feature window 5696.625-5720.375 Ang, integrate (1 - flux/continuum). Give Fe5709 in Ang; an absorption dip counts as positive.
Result 0.9 Ang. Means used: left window 18.1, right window 18.8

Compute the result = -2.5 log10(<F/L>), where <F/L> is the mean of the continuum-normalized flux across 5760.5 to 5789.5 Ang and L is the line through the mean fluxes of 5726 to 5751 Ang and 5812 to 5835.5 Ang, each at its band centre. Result 0.04 mag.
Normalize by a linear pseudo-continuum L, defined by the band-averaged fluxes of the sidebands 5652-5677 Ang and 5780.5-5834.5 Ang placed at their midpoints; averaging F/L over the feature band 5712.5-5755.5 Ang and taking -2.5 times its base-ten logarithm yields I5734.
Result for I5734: -0.04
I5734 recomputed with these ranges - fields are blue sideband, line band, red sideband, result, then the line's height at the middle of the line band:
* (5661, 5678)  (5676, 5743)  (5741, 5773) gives 0.01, 18.3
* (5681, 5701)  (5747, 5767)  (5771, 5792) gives -0.04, 18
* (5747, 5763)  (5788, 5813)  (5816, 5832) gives 0.01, 18.9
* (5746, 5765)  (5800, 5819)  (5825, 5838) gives -0.02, 18.7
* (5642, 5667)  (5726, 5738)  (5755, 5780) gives -0.02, 18.4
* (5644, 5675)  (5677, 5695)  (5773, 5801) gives -0.01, 17.8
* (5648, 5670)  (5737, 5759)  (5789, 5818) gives -0.04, 18.3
